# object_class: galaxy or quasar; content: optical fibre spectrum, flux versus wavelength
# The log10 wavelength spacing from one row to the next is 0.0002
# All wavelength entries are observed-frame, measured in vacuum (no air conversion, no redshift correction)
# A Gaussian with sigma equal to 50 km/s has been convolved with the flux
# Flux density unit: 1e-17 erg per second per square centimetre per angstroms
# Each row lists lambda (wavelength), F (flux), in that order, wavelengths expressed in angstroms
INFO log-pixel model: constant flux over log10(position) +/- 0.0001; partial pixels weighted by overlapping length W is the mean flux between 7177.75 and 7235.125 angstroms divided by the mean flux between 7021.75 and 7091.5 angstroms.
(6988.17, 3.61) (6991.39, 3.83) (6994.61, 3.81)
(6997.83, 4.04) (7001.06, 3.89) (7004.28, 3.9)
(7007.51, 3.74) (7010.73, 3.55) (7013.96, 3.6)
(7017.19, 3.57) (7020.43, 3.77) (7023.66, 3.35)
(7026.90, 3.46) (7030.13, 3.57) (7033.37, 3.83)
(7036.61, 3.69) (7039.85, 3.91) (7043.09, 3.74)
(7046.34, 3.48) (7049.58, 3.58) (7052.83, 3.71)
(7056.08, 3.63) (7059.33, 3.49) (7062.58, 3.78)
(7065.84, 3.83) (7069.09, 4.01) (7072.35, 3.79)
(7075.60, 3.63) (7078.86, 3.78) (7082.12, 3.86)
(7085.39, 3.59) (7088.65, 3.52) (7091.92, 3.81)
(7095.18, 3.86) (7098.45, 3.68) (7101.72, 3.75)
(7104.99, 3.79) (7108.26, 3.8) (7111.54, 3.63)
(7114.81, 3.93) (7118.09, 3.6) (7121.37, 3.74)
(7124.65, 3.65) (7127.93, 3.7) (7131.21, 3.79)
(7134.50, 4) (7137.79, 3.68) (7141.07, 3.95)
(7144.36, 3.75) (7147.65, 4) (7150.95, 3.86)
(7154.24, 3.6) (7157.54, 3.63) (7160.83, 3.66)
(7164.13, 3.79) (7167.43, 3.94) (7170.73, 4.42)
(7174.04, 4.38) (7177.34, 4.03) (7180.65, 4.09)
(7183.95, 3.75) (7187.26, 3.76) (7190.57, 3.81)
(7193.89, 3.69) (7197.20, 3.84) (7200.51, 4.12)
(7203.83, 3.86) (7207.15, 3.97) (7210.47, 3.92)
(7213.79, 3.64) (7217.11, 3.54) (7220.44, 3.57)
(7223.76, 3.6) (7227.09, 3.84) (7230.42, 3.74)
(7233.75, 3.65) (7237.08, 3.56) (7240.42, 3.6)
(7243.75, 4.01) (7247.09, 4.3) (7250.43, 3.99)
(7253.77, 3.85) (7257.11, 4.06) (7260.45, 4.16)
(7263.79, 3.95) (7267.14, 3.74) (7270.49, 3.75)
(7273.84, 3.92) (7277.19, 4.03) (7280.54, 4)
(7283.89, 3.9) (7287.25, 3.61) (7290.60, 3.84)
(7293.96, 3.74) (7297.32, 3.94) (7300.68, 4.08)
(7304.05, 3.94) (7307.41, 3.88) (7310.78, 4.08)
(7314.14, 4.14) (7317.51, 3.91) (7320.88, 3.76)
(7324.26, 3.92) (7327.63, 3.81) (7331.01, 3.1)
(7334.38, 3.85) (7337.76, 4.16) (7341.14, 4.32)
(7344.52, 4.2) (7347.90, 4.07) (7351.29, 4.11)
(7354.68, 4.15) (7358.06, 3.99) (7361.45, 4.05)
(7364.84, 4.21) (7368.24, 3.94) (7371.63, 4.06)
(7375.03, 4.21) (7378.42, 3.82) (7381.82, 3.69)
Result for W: 1.03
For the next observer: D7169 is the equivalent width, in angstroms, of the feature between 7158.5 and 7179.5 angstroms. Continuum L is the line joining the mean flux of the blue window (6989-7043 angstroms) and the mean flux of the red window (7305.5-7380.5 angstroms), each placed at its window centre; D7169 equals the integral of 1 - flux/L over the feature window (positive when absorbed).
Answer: -1.0 angstroms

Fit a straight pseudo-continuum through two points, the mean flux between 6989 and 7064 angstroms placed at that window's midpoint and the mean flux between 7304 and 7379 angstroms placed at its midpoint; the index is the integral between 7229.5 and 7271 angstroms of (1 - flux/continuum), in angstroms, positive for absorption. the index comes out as 0.3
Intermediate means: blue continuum 3.69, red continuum 3.99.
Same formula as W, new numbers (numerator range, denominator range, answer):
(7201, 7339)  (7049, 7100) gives 1.03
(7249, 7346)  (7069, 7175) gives 1.03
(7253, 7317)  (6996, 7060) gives 1.07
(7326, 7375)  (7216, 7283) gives 1.04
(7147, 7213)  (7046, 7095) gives 1.05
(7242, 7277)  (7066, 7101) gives 1.06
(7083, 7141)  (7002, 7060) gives 1.03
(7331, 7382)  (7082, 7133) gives 1.08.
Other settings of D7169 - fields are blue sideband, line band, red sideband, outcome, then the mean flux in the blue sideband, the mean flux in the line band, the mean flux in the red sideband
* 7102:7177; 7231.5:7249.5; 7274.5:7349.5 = 0.27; 3.83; 3.83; 3.92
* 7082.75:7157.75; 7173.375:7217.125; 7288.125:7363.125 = -0.68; 3.76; 3.89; 3.95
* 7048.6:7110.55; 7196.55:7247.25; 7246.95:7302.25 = 1.17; 3.73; 3.78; 3.92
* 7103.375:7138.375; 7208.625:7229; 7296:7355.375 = 0.89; 3.76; 3.69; 3.96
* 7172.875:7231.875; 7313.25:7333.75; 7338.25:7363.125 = 1.57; 3.84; 3.76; 4.13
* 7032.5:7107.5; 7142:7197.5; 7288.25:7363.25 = -0.99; 3.73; 3.88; 3.95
